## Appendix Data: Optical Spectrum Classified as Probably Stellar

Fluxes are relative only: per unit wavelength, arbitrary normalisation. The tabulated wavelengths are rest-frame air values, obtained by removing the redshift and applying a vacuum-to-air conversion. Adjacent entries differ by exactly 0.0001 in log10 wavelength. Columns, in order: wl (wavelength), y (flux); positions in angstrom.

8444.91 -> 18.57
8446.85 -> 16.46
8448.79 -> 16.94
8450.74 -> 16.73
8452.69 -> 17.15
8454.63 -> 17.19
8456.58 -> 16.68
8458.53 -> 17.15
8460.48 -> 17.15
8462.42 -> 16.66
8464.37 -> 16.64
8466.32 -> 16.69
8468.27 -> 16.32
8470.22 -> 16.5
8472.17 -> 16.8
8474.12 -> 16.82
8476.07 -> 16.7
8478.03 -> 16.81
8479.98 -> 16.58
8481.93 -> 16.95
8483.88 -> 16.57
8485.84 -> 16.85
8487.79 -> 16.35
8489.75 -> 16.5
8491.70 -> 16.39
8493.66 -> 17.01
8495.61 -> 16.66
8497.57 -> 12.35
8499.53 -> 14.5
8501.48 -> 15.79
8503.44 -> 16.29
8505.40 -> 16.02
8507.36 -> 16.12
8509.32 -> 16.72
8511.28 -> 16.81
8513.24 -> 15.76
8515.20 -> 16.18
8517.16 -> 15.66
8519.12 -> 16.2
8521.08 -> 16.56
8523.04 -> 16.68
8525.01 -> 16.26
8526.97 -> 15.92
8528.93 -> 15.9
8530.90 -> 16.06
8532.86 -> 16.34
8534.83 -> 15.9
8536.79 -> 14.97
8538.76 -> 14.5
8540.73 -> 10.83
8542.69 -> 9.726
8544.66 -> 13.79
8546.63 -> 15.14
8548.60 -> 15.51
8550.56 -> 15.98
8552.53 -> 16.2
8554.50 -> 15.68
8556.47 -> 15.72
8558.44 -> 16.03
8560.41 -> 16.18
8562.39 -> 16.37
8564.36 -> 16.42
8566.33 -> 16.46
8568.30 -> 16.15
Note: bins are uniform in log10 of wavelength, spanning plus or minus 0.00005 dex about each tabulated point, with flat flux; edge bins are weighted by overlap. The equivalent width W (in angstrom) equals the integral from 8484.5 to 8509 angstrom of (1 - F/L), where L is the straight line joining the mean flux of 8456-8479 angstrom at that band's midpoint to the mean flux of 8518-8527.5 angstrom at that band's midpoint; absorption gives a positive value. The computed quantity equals 0.9 angstrom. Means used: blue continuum 16.7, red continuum 16.3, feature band 15.9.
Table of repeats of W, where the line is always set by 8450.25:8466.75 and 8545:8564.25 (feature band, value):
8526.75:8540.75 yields 0.67 angstrom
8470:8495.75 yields -0.08 angstrom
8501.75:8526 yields 0.03 angstrom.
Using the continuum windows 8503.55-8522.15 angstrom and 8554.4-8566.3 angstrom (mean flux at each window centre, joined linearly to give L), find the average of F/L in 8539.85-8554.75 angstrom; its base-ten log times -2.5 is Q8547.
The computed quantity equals 0.15 mag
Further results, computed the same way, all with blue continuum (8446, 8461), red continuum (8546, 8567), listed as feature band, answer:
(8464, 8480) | 0.01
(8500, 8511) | 0.02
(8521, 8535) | 0.00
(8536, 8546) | 0.25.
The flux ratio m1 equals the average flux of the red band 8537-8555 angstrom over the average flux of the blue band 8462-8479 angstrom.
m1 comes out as 0.8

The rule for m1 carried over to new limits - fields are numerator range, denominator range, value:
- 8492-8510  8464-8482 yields 0.94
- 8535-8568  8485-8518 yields 0.94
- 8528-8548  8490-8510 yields 0.91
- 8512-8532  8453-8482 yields 0.96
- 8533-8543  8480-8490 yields 0.82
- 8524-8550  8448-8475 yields 0.87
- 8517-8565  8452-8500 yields 0.93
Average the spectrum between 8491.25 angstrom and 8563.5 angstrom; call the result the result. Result 15.5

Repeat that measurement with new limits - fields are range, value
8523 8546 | 14.7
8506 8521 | 16.2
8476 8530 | 16.2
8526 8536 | 16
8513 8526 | 16.2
